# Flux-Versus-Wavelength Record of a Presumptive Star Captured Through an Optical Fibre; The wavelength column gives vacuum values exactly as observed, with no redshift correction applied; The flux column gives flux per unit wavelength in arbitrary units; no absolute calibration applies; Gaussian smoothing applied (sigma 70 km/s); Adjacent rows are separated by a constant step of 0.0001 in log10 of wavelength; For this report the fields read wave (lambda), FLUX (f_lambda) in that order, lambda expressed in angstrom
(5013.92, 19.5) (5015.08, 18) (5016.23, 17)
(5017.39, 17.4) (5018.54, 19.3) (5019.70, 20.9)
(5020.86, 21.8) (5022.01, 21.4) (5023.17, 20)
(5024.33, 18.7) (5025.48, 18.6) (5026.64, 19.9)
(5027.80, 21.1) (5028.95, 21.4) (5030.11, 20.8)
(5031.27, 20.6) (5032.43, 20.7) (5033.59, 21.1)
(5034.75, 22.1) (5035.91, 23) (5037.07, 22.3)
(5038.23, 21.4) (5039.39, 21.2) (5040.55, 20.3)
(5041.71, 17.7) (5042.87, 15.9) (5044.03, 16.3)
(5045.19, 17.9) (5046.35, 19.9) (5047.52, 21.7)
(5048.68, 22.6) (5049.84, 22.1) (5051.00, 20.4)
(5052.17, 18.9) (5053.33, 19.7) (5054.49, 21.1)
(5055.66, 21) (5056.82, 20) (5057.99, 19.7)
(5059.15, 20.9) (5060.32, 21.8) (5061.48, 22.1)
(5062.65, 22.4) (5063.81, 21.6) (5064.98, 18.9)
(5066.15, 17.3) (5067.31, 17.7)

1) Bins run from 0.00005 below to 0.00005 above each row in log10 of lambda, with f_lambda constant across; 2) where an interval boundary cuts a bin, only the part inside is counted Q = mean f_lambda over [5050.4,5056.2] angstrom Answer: 20.2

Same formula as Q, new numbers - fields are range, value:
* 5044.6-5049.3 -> 20.5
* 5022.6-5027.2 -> 19.3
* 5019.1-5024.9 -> 20.5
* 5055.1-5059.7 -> 20.4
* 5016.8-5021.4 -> 19.8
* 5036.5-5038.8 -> 21.8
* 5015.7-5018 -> 17.2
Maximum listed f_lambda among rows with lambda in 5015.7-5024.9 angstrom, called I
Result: 21.8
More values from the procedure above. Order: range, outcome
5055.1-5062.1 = 22.1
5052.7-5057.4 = 21.1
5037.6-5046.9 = 21.4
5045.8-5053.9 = 22.6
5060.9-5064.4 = 22.4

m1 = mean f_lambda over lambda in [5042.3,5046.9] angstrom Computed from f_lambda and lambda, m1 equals 17.5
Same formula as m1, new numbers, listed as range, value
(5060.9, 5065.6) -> 21.2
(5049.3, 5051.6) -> 21.2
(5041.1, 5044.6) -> 16.7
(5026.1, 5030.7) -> 20.8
